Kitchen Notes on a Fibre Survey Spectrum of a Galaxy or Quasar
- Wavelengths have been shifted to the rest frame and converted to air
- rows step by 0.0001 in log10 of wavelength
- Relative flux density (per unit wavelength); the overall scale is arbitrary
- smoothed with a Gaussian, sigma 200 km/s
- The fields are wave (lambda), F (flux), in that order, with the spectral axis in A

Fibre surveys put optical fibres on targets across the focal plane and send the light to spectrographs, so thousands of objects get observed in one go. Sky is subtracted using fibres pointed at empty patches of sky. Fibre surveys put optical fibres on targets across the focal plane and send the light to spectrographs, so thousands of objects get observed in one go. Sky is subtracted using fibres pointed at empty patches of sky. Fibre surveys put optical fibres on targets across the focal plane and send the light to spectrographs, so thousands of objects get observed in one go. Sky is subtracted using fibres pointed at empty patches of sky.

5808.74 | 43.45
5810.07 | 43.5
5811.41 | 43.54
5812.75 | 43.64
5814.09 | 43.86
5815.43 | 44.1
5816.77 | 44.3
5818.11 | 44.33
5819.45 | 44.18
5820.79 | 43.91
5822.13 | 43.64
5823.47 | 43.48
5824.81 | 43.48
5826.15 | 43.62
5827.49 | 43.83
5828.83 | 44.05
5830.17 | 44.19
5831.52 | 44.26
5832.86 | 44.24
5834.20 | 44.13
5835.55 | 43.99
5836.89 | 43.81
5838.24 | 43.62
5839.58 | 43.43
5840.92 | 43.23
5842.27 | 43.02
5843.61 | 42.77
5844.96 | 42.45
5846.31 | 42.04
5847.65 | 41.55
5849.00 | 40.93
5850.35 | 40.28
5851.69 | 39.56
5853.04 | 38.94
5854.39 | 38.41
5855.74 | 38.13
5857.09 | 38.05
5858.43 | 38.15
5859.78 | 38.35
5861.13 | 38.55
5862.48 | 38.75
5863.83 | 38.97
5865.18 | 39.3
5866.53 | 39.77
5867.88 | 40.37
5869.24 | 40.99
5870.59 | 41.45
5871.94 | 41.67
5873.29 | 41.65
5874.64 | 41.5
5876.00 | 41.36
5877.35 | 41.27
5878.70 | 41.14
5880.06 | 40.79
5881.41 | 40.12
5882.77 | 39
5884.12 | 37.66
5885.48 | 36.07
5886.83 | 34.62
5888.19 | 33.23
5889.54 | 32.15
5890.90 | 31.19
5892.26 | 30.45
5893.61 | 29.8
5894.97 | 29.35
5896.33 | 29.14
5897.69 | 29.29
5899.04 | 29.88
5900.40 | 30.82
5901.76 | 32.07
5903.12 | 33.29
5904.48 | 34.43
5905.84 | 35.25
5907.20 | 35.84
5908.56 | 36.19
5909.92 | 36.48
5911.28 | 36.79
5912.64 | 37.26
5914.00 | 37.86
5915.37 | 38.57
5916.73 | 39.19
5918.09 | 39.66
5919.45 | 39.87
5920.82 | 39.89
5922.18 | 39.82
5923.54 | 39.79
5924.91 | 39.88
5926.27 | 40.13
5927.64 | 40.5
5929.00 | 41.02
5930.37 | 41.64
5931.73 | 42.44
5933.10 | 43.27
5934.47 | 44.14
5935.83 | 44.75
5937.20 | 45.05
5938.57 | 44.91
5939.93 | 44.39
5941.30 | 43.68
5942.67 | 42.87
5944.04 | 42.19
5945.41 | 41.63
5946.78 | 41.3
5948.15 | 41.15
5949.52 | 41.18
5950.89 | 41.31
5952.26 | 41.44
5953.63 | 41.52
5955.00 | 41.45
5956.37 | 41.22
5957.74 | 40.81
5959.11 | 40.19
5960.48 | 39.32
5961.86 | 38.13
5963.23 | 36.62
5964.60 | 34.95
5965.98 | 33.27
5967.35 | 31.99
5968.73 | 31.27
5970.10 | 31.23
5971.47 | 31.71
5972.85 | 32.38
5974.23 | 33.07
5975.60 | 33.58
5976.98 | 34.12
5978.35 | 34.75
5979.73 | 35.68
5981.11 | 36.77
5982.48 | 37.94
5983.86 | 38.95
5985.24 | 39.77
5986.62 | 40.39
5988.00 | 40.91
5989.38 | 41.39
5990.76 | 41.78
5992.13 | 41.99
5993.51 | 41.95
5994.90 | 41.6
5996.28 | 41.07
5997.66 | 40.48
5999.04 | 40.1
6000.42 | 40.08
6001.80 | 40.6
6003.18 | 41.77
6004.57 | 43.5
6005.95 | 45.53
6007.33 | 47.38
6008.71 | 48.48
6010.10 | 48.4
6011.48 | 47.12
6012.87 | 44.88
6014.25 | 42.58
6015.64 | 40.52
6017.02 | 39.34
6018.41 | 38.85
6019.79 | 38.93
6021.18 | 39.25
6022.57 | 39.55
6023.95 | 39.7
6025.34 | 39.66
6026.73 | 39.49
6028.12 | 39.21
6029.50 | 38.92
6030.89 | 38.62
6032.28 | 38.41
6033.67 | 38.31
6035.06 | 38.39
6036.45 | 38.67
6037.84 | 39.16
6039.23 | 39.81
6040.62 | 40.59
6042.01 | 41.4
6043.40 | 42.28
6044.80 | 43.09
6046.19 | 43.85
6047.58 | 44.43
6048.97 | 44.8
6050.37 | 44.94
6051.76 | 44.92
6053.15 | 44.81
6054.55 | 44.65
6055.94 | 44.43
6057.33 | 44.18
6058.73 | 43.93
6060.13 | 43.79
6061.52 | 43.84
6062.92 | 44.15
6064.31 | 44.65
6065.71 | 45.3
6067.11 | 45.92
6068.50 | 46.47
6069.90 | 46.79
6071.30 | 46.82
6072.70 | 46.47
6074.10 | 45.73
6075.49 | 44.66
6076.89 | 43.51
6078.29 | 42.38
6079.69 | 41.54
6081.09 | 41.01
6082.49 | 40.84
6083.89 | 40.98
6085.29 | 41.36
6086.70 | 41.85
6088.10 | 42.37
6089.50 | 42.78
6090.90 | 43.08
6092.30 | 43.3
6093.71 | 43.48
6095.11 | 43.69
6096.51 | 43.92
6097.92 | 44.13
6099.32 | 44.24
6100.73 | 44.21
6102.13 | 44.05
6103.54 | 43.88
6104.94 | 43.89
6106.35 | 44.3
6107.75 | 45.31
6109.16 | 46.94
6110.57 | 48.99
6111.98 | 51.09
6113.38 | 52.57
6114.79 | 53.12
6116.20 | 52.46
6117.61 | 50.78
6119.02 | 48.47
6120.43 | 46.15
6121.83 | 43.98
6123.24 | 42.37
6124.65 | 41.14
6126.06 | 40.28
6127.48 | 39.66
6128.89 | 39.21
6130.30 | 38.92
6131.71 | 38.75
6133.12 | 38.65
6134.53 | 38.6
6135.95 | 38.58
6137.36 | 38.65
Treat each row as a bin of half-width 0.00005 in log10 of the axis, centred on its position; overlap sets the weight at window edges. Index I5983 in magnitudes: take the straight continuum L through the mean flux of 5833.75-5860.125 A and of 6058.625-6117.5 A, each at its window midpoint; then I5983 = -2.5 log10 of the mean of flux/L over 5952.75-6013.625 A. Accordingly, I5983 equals 0.105 mag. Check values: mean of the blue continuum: 41.3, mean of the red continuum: 44.9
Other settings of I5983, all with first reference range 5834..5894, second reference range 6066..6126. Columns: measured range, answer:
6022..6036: 0.12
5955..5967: 0.10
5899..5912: 0.18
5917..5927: 0.03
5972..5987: 0.17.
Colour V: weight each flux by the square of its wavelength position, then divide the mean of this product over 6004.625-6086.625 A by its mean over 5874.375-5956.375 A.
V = 1.16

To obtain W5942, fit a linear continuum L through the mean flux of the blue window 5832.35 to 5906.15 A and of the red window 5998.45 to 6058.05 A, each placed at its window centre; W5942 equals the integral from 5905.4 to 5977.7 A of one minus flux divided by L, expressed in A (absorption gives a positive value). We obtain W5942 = 1.6 A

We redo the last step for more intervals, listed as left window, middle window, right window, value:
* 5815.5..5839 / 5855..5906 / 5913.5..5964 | 7.3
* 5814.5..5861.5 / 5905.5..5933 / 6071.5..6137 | 2.4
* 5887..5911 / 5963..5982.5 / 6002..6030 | 2.4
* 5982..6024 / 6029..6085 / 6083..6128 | 0.7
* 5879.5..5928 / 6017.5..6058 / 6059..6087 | 1.0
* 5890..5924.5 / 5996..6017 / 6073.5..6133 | -2.0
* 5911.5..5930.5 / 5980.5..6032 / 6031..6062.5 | 0.2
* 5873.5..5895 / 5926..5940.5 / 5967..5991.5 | -2.7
